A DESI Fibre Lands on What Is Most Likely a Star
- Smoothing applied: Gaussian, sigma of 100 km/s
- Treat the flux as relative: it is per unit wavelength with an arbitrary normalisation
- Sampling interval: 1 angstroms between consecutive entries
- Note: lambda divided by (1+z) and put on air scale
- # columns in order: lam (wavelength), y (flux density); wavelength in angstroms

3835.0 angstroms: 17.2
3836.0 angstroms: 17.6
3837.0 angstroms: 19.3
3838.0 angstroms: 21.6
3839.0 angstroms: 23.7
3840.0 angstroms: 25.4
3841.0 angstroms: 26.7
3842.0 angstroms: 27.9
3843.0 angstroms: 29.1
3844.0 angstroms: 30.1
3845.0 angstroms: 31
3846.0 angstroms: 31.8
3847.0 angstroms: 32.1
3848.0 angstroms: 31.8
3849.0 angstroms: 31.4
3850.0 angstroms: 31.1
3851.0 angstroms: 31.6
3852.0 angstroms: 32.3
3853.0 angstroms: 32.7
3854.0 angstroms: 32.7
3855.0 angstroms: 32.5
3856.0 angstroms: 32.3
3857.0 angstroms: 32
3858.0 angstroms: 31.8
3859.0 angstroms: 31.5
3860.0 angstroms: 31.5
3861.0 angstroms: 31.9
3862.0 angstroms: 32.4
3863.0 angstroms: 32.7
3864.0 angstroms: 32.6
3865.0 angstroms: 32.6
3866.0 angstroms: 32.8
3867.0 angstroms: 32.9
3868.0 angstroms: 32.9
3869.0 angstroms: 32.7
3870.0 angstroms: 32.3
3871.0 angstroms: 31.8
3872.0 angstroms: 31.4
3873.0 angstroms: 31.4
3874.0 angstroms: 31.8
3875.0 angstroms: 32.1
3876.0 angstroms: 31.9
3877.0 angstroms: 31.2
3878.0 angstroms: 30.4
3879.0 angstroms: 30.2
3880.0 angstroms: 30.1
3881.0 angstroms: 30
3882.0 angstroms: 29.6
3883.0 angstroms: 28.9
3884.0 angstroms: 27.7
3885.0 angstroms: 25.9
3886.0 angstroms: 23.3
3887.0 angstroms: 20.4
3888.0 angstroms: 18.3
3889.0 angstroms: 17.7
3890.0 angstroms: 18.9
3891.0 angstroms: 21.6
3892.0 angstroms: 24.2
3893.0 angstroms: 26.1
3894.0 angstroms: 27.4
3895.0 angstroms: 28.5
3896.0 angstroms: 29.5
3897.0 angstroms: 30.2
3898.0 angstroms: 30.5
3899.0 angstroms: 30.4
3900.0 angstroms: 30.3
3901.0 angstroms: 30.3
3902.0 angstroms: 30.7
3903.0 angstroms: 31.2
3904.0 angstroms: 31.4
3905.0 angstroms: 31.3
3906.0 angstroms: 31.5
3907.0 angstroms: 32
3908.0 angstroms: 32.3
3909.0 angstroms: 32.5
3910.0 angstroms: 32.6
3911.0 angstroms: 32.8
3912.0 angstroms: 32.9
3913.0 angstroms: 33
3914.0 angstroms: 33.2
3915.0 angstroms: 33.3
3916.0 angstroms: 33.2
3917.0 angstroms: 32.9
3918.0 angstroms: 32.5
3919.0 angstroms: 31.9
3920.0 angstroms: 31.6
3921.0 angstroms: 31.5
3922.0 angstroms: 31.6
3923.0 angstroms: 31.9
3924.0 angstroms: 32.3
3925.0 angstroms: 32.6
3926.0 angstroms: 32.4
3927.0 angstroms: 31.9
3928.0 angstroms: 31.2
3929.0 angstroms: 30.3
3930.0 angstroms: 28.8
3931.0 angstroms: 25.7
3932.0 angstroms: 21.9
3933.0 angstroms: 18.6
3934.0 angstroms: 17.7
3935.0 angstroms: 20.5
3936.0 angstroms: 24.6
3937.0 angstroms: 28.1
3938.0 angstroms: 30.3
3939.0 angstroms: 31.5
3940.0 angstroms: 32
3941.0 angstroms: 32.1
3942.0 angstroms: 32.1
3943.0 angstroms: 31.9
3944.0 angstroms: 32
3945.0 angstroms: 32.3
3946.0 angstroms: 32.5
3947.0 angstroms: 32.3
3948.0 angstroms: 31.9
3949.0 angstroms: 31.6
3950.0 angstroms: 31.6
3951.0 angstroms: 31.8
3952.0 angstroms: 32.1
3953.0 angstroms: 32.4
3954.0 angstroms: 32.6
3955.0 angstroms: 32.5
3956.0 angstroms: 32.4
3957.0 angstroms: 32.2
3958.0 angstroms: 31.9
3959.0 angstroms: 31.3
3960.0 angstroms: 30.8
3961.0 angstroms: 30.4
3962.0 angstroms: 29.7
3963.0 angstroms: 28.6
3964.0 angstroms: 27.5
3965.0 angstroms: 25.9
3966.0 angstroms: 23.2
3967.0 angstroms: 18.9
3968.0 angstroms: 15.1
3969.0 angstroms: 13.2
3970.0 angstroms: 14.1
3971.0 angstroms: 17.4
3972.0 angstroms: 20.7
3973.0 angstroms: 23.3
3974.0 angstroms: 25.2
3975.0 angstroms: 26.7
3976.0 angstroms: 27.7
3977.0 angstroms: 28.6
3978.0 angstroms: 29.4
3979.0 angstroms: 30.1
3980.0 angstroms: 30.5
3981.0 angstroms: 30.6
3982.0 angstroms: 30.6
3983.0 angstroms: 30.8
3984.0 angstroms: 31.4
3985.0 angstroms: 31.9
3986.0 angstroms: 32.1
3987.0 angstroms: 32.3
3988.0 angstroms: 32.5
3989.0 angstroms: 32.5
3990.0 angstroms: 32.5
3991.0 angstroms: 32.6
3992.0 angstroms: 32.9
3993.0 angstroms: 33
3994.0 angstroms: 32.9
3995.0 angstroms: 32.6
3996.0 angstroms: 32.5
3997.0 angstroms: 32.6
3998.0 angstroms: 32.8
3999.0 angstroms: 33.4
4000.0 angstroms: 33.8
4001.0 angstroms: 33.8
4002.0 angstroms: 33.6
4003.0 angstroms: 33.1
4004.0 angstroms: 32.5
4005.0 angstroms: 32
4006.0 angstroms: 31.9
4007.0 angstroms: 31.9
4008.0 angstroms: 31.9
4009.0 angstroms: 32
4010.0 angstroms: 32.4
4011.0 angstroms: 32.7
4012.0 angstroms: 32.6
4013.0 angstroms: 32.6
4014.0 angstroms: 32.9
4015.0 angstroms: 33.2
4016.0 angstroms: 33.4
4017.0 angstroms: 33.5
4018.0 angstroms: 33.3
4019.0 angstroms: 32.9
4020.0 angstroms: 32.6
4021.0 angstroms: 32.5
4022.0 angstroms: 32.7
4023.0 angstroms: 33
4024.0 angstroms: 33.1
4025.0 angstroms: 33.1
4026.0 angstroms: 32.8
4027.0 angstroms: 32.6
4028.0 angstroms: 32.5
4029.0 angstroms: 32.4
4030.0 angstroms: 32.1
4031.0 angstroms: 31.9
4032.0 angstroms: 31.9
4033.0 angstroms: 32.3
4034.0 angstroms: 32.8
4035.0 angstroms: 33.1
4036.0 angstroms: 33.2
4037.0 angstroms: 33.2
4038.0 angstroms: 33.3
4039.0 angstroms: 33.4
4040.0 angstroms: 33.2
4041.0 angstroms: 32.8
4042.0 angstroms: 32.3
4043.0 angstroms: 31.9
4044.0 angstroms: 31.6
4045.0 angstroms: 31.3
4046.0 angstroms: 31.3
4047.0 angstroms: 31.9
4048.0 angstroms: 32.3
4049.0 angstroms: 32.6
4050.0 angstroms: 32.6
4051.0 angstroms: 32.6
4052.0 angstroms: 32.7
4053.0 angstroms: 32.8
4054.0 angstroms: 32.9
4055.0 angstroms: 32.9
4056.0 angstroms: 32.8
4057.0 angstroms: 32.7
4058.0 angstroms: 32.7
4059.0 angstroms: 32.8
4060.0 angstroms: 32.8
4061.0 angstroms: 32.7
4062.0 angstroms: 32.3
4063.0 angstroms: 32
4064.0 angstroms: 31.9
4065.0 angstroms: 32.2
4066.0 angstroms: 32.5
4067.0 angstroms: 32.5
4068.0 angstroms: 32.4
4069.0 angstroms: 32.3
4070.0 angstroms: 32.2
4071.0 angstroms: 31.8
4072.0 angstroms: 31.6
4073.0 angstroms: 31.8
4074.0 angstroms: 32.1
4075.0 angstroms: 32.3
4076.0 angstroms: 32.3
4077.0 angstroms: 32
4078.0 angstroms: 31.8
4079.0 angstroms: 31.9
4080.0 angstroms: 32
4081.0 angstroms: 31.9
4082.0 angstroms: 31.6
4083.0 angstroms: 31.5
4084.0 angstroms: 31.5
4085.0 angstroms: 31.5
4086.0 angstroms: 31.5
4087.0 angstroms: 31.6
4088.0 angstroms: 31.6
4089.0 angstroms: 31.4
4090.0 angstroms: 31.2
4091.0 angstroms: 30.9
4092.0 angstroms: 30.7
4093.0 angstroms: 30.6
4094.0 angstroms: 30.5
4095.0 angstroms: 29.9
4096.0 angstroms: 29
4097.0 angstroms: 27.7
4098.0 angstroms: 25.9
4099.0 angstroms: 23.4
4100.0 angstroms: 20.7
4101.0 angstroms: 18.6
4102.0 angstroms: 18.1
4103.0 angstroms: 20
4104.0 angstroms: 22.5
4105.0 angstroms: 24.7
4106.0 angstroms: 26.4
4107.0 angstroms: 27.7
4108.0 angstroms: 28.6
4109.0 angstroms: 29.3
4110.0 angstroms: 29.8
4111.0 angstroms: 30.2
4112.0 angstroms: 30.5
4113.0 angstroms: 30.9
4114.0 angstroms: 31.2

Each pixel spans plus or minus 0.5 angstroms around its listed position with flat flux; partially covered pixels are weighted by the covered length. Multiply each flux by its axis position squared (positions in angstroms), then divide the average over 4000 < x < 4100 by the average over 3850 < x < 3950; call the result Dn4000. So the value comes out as 1.1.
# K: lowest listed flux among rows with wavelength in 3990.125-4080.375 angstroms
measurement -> 31.3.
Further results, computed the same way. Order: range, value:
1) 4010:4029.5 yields 32.4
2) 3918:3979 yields 13.2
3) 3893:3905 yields 26.1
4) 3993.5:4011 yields 31.9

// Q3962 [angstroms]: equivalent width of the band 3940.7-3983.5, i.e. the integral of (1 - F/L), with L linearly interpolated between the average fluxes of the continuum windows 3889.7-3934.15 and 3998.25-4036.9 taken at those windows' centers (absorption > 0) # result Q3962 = 4.0 angstroms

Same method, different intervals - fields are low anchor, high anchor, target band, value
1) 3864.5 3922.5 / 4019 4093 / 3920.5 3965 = 0.90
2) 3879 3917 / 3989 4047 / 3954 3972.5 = 3.21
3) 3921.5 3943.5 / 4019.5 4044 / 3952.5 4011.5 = 2.08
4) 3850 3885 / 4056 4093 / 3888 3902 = 2.28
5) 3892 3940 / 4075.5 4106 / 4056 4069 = -1.65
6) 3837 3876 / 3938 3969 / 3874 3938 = 3.00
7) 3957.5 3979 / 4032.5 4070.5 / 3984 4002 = -3.71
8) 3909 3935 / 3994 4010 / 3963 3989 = 4.68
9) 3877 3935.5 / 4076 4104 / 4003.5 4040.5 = -4.97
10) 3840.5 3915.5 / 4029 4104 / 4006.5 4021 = -0.89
